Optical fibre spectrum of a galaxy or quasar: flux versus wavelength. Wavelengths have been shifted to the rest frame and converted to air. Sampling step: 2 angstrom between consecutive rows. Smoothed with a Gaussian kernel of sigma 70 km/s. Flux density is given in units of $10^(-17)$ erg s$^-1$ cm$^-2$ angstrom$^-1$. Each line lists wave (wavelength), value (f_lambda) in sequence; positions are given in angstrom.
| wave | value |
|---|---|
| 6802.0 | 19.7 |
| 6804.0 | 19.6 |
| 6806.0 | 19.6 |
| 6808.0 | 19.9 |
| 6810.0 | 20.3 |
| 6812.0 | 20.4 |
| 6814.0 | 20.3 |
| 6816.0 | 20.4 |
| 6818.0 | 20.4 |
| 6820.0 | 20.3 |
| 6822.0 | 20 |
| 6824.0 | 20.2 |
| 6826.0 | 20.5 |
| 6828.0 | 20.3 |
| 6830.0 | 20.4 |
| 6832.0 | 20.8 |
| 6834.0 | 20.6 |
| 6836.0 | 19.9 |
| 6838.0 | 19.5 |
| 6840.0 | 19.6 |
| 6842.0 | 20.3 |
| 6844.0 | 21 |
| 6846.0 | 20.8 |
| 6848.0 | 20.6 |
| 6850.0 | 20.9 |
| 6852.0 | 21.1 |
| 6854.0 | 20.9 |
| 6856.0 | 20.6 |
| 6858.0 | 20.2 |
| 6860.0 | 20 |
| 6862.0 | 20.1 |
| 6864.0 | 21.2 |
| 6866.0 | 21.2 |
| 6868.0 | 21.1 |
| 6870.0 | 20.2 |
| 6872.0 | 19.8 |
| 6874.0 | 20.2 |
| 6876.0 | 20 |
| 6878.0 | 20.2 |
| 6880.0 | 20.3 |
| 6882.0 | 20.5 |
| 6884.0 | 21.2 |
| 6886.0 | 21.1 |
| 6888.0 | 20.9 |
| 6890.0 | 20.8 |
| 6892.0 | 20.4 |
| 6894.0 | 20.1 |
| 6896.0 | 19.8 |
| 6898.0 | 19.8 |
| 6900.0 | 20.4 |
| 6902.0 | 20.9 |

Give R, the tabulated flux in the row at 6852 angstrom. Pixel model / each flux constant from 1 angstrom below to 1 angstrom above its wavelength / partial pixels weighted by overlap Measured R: 21.1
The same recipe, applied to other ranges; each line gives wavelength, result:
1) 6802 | 19.7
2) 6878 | 20.2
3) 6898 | 19.8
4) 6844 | 21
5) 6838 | 19.5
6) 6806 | 19.6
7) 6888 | 20.9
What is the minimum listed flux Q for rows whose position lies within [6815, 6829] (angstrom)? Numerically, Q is 20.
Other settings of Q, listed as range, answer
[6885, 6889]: 20.9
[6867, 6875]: 19.8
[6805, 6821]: 19.6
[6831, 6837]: 19.9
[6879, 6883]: 20.3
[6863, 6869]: 21.1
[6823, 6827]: 20.2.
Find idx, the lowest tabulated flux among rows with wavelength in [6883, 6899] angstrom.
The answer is 19.8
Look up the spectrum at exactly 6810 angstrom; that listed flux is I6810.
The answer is 20.3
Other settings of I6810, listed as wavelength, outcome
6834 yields 20.6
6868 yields 21.1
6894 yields 20.1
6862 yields 20.1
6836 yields 19.9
